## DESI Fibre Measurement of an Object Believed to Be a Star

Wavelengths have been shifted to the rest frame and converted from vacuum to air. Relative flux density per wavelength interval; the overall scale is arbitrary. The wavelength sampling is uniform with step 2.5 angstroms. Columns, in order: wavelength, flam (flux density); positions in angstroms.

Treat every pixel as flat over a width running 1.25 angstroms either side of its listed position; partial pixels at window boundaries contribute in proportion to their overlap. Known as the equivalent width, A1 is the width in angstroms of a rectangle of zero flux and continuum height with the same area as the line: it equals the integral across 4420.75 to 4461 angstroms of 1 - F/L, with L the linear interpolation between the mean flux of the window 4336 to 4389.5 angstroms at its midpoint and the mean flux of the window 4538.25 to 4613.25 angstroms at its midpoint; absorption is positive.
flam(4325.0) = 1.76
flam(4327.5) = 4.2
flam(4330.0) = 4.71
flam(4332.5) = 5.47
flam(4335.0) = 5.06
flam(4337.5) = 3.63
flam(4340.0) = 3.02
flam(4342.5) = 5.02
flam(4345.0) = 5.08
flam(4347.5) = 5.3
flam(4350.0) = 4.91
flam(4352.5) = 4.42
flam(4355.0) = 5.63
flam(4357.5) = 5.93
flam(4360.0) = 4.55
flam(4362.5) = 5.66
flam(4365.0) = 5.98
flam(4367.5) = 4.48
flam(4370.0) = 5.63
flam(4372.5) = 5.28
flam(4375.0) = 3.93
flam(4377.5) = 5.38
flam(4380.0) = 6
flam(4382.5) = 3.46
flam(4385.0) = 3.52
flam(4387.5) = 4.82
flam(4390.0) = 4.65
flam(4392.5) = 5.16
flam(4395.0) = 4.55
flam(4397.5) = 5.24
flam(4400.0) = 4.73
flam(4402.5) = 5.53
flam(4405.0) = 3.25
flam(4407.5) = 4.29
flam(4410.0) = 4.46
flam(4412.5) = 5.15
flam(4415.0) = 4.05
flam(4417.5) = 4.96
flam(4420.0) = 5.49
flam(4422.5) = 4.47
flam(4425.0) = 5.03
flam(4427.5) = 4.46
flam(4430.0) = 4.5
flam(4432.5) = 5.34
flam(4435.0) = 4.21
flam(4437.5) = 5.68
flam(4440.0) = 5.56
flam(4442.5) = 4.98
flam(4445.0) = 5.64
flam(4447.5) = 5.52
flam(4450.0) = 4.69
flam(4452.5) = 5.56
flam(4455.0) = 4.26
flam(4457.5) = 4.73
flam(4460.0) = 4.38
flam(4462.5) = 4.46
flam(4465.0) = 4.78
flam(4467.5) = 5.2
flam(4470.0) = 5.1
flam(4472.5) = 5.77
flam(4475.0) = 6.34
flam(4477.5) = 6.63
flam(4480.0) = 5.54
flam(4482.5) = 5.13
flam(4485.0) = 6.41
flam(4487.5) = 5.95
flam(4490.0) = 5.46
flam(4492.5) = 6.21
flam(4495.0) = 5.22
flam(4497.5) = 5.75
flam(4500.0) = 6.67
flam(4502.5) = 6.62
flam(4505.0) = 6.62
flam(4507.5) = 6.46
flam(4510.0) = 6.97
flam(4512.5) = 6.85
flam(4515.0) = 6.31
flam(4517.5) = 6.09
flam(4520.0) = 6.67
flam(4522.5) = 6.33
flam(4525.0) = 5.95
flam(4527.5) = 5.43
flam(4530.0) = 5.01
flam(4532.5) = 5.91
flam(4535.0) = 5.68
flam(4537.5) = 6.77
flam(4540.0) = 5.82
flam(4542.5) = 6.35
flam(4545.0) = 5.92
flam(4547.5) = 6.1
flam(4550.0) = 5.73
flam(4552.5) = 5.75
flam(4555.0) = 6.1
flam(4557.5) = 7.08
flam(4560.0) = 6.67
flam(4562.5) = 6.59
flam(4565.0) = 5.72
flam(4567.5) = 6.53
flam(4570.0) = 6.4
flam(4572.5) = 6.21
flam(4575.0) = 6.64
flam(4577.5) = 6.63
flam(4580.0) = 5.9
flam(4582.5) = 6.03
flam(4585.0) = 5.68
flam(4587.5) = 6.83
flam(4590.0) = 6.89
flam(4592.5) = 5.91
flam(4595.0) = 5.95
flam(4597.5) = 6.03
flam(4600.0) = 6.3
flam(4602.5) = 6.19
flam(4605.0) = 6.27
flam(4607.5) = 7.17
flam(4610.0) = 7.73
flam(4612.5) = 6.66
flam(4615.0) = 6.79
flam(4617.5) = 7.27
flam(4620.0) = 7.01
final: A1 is 3.2 angstroms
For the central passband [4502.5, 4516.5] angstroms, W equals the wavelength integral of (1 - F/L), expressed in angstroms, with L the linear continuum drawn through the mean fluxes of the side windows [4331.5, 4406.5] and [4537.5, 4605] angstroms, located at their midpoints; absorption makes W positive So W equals -1.97 angstroms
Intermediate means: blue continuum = 4.84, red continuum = 6.24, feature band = 6.63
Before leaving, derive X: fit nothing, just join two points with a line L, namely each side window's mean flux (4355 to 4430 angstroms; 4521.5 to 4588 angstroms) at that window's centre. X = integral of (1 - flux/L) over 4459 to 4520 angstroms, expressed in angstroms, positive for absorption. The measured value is -3.0 angstroms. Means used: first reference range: 4.84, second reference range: 6.13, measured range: 5.89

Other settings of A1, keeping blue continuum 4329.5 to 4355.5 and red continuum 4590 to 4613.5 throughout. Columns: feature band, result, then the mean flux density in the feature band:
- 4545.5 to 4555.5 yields 0.4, 5.91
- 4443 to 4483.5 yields 2.3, 5.23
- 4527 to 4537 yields 0.7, 5.61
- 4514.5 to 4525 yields -0.7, 6.31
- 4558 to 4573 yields -0.4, 6.4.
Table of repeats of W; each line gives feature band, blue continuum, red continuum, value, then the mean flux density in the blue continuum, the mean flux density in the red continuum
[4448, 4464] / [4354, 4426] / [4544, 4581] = 2.0 angstroms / 4.87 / 6.27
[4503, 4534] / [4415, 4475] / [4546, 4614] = -2.7 angstroms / 5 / 6.36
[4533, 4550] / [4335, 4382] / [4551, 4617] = 0.2 angstroms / 4.97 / 6.42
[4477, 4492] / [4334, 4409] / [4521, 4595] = -0.6 angstroms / 4.8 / 6.16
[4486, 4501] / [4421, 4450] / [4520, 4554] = -0.9 angstroms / 5.02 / 5.93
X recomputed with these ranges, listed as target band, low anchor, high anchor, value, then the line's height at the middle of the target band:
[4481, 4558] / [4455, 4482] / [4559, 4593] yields -4.6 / 5.76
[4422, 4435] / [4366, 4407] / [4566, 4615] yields 0.9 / 5.08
